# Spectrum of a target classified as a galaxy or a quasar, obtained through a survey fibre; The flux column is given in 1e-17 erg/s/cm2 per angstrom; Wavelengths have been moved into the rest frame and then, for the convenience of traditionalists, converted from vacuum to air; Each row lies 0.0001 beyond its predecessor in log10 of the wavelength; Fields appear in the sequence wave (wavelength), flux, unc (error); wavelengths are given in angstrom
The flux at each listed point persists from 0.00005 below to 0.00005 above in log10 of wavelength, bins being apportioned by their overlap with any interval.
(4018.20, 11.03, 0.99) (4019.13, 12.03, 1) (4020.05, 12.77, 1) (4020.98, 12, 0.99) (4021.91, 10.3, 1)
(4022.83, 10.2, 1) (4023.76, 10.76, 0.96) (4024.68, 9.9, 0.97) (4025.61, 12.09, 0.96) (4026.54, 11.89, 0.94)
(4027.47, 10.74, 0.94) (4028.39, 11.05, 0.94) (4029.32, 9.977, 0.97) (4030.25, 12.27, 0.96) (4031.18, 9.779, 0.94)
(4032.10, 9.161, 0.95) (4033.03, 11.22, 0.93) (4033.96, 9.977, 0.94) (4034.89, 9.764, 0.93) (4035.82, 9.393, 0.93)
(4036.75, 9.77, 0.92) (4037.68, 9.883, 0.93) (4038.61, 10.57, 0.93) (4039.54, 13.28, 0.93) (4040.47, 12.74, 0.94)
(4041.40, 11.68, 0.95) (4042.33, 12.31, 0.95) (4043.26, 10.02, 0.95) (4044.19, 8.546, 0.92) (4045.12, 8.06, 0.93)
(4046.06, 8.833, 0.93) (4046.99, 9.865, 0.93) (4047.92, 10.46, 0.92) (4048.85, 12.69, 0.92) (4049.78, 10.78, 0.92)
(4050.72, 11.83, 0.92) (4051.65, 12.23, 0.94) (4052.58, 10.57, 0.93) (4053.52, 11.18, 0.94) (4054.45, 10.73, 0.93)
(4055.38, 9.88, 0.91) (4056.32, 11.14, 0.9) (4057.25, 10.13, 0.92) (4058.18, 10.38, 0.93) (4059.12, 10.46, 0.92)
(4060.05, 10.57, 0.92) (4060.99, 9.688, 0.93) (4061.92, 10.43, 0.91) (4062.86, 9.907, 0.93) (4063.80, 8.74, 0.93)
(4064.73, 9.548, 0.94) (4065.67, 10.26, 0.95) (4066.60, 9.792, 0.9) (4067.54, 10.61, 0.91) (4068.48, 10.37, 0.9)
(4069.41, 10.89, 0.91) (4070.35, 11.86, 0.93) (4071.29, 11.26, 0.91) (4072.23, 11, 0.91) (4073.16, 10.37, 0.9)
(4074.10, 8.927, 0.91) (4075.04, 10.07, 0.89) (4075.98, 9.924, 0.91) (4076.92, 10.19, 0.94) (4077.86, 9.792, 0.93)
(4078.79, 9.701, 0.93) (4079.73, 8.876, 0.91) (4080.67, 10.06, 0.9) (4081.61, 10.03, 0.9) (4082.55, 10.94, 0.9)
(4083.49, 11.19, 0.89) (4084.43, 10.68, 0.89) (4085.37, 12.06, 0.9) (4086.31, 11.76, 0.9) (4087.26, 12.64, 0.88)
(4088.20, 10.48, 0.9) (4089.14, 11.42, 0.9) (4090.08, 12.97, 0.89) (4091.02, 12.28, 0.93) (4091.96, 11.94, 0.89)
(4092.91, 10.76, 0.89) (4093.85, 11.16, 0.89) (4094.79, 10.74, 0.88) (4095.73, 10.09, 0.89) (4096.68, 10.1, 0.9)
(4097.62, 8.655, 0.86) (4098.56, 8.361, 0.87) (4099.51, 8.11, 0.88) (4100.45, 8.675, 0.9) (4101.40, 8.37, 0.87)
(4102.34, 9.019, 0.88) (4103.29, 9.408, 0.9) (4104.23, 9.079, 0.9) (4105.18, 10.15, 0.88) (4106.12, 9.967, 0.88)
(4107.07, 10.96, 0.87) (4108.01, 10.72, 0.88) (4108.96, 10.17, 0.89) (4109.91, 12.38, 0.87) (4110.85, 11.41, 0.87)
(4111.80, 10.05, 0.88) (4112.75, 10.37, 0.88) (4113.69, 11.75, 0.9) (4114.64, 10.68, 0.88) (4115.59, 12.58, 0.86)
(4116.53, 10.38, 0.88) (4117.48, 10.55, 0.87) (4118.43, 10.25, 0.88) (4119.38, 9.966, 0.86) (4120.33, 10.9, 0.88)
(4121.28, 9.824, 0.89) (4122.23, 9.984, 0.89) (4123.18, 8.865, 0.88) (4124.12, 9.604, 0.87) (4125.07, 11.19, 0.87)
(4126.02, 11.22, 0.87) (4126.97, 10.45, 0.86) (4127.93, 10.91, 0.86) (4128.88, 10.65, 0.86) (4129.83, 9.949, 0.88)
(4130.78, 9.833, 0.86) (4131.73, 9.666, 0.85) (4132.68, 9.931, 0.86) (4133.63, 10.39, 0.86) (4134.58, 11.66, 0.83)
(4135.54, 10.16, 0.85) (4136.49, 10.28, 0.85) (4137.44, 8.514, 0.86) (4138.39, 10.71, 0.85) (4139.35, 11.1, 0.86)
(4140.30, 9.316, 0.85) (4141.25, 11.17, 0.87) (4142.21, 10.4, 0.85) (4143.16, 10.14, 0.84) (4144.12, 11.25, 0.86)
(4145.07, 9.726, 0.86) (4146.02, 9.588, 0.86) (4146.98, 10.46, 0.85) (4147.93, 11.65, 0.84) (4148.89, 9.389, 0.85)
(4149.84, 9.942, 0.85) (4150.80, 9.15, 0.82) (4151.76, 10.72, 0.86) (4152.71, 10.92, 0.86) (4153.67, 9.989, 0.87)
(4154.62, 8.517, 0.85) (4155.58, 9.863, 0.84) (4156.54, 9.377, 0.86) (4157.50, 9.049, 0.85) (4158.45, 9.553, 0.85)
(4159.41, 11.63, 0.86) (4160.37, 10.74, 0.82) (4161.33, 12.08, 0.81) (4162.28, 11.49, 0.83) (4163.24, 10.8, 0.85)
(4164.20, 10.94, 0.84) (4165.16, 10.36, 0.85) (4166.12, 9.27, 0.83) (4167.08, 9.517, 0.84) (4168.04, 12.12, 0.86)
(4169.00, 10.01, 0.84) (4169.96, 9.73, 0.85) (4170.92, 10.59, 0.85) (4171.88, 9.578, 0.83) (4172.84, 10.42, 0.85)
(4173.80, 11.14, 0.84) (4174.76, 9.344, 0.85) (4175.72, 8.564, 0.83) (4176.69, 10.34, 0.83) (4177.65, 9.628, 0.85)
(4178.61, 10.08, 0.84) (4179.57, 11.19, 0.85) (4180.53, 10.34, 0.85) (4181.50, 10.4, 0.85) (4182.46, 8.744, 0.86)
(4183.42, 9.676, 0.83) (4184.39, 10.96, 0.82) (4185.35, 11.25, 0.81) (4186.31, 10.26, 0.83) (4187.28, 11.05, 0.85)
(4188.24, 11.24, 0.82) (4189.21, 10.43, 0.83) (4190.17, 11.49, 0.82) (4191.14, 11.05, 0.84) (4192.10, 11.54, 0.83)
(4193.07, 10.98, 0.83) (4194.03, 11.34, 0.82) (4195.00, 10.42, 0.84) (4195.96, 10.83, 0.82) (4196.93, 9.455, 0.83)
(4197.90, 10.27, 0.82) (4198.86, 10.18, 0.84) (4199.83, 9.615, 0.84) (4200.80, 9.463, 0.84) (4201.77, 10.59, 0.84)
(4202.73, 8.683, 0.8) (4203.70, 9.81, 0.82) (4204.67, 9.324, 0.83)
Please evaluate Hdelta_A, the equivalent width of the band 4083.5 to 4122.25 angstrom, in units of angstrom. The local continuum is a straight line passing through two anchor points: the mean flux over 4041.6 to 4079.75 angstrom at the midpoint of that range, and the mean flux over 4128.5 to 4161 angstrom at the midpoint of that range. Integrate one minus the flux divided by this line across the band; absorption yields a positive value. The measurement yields -1.1 angstrom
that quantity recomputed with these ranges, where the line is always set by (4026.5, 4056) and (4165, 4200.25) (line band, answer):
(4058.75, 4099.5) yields 0.4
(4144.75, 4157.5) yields 0.6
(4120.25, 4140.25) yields 0.4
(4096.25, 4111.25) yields 1.2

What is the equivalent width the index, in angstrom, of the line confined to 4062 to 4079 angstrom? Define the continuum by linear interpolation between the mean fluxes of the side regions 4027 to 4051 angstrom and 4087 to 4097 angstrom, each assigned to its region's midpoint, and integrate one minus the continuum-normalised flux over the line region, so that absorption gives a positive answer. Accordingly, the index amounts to 1.3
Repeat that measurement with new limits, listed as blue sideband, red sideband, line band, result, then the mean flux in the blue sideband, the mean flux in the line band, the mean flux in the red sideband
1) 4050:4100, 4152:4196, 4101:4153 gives 0.7 angstrom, 10.5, 10.3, 10.4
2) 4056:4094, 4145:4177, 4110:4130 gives -0.4 angstrom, 10.6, 10.6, 10.2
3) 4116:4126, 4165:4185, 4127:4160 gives 0.0 angstrom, 10.2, 10.2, 10.1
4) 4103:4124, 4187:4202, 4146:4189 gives 1.2 angstrom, 10.5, 10.3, 10.6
